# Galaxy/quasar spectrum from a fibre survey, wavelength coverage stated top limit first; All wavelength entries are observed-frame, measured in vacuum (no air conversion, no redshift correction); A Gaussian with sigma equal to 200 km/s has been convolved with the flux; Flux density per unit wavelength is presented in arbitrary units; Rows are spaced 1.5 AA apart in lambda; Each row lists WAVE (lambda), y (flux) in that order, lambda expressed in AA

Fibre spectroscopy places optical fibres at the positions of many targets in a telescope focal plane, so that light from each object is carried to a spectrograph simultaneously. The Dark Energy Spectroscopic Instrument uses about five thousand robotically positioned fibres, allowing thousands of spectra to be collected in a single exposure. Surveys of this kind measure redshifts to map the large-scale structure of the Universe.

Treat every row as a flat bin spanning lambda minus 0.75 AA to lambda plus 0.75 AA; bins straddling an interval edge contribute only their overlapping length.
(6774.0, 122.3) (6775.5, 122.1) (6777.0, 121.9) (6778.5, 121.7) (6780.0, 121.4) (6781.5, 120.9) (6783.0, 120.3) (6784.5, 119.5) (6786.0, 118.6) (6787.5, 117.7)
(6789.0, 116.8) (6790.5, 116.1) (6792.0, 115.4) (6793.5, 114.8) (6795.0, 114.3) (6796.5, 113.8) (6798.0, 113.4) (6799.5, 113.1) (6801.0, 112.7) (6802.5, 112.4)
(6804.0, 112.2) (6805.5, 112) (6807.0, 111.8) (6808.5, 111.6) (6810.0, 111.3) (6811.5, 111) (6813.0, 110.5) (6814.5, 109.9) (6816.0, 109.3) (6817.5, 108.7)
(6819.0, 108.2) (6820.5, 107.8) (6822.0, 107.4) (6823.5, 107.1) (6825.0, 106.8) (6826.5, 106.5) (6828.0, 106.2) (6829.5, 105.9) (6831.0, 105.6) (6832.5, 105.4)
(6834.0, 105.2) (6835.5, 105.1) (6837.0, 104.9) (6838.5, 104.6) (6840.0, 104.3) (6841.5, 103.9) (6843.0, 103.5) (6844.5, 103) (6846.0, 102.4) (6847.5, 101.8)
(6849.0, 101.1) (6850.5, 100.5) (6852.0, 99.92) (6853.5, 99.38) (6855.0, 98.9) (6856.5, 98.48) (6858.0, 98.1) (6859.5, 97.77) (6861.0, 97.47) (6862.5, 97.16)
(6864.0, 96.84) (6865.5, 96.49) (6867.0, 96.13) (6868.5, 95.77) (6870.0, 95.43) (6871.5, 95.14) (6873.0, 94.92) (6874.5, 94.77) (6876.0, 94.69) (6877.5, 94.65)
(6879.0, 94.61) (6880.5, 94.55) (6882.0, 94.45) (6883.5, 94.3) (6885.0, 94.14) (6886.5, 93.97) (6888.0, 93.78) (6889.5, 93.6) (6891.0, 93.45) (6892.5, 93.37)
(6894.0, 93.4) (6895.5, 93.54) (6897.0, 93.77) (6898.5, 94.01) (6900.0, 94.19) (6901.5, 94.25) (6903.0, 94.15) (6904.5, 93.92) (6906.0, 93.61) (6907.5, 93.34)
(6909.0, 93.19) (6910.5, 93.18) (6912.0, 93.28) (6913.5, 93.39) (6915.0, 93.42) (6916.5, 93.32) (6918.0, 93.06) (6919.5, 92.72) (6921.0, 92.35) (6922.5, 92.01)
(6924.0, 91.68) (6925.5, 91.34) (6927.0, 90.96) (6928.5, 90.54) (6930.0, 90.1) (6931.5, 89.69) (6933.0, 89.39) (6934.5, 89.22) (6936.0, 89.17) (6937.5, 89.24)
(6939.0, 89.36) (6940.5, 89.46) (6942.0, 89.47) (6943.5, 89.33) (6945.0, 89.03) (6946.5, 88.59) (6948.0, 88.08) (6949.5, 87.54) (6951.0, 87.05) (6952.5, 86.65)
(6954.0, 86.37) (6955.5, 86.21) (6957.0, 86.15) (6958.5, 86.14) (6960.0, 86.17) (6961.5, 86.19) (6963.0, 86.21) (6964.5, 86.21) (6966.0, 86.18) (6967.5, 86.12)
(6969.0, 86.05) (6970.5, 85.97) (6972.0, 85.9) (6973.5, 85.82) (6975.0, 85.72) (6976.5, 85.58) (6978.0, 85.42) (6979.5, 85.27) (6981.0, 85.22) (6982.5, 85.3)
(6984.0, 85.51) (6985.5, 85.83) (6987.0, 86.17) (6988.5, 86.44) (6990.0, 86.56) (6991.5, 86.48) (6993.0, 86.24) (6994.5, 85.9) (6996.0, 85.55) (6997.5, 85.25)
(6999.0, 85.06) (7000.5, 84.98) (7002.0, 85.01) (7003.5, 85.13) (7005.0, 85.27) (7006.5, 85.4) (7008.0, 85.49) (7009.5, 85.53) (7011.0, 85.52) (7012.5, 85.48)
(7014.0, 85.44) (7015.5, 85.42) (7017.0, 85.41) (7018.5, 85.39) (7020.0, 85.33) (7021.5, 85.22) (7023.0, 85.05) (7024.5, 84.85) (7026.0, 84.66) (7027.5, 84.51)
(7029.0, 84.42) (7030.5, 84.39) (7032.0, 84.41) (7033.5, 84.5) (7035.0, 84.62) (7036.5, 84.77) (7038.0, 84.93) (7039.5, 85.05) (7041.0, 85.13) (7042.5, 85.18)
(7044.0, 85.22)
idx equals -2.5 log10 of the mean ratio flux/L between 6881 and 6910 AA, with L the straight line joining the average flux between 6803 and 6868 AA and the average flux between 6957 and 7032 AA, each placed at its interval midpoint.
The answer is 0.040 mag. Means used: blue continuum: 104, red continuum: 85.6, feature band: 93.8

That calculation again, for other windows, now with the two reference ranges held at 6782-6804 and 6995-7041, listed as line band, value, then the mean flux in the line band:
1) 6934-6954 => 0.08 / 88.5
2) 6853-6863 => 0.09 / 98.2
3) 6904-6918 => 0.07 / 93.4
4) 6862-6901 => 0.10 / 94.6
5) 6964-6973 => 0.07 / 86.1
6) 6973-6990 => 0.05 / 85.7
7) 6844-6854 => 0.07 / 101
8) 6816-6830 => 0.04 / 107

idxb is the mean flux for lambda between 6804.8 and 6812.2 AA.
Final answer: 112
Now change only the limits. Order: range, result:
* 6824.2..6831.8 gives 106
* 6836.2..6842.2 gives 104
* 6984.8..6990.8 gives 86.3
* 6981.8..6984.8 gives 85.4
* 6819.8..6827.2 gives 107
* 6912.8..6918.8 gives 93.3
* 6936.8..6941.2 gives 89.4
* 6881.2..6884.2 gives 94.4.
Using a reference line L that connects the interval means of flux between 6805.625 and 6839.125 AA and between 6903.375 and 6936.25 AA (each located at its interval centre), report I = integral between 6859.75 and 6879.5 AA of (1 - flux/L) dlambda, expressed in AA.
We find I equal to 0.9 AA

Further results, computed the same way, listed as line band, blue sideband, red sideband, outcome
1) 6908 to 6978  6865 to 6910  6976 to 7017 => 0.72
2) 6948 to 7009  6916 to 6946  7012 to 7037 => 1.22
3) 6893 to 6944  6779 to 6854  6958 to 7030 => 2.02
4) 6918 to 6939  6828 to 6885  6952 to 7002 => 0.15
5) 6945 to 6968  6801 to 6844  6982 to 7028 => 1.18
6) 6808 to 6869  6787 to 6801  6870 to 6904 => 0.76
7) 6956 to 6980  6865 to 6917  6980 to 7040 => 0.67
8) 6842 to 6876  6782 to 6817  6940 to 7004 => 1.96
